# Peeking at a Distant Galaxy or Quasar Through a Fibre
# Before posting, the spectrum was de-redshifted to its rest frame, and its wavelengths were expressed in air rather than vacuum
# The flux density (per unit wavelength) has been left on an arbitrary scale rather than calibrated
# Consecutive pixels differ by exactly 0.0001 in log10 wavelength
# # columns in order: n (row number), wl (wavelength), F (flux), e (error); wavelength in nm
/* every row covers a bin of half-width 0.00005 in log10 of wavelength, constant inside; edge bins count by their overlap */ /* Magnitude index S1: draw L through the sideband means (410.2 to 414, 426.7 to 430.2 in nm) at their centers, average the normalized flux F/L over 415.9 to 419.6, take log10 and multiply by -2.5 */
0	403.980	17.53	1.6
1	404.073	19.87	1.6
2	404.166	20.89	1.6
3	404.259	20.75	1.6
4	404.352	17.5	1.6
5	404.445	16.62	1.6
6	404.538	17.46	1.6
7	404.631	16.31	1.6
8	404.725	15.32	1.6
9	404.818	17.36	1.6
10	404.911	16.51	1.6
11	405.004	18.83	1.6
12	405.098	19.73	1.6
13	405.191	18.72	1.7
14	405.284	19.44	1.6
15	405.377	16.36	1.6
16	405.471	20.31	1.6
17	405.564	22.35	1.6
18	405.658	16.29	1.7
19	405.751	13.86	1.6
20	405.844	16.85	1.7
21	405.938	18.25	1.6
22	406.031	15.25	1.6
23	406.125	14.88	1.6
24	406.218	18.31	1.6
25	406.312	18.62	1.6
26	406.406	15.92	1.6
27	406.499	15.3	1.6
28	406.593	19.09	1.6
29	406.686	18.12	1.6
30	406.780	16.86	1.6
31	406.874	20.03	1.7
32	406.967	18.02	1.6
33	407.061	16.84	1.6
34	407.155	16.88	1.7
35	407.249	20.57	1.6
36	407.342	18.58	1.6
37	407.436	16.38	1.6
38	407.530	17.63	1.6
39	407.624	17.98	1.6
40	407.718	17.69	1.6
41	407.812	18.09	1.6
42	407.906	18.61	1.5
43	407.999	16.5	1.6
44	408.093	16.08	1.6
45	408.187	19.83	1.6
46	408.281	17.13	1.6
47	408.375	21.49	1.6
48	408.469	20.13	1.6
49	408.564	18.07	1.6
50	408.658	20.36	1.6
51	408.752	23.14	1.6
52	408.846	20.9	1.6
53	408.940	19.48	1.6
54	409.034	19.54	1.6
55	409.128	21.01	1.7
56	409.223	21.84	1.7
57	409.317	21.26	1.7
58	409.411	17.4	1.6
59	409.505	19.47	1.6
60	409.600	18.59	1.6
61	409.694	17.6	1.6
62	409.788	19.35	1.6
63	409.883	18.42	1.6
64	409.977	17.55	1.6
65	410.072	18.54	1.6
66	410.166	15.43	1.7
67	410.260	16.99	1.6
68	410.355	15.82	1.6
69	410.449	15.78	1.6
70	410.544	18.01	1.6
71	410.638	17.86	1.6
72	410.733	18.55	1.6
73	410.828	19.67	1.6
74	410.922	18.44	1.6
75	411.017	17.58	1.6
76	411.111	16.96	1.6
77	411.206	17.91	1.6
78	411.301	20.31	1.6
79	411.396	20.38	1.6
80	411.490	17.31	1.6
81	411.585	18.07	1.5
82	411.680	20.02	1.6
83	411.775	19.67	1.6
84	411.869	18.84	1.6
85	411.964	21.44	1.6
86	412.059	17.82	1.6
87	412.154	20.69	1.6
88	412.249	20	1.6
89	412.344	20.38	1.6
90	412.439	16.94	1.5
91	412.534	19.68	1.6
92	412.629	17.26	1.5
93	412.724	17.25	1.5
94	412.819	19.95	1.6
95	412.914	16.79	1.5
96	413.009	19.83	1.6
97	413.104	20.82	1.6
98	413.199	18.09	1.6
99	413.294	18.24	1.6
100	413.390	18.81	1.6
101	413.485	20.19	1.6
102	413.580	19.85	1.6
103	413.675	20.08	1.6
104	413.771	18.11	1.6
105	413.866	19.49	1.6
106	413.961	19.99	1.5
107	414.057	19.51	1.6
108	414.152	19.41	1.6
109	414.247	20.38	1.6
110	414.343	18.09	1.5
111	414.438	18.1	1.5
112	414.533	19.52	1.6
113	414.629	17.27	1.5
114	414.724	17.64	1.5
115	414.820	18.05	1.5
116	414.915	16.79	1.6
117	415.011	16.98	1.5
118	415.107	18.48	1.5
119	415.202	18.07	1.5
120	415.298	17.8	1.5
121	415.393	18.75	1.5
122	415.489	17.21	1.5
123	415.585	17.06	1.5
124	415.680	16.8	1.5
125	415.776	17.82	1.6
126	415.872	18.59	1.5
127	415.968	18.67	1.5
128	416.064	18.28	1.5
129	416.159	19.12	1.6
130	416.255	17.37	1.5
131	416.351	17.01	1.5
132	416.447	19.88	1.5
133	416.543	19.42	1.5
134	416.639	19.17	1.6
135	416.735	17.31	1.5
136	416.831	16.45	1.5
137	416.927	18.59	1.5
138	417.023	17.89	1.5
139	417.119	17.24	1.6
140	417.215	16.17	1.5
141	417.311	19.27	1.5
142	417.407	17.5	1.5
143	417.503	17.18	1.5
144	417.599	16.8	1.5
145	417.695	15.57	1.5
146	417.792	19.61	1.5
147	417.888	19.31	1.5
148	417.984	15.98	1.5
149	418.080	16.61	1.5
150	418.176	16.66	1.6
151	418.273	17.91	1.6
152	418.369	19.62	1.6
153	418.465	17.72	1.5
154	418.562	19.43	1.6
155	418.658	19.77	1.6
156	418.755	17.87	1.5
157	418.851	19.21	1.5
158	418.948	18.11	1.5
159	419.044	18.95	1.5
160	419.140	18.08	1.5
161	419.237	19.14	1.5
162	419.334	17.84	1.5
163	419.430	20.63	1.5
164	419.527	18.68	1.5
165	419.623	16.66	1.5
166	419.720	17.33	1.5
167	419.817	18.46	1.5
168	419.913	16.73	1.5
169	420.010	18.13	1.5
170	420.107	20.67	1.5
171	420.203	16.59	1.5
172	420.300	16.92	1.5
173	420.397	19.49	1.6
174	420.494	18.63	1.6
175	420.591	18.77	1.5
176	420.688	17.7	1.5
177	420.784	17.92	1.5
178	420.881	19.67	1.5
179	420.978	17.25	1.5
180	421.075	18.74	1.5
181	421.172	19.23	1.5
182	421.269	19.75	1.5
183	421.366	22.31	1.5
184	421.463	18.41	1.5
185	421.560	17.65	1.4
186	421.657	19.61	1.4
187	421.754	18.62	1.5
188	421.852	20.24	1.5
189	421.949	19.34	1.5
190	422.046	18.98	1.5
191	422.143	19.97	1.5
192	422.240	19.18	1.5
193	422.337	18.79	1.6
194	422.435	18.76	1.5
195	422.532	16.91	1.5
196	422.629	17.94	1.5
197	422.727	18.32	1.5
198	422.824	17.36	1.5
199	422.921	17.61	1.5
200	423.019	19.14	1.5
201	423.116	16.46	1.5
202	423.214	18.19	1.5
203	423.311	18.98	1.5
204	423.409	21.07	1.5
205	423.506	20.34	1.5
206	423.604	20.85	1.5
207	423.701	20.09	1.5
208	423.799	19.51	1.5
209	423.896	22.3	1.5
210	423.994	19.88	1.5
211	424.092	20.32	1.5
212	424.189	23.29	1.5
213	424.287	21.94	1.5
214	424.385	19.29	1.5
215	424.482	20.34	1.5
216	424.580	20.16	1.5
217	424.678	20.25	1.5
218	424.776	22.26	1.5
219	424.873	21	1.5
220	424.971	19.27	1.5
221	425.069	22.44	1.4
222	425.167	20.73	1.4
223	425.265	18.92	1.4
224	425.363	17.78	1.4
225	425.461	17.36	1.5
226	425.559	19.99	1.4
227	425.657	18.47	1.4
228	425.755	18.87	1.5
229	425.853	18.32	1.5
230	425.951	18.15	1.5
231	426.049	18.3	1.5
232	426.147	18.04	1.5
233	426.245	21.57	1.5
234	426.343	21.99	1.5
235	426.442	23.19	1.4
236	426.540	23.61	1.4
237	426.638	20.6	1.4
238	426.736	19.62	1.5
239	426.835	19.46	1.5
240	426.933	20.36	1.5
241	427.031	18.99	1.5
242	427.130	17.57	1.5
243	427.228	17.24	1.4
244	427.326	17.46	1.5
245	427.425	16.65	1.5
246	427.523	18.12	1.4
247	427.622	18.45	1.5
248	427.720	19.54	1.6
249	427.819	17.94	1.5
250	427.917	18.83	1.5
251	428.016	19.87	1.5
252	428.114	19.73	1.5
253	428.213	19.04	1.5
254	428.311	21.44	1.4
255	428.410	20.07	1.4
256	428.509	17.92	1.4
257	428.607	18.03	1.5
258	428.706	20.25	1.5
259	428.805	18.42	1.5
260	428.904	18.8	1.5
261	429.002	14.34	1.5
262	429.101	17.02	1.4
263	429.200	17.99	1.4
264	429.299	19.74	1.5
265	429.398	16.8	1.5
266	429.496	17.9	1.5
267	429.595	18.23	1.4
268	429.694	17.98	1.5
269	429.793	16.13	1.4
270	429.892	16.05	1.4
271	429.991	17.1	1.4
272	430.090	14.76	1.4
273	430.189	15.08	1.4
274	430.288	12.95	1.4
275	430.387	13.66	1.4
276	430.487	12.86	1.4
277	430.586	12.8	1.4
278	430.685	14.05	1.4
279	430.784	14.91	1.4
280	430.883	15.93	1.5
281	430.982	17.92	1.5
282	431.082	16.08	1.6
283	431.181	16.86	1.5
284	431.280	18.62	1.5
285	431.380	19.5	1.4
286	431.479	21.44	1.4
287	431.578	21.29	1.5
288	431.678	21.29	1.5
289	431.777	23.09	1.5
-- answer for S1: 0.02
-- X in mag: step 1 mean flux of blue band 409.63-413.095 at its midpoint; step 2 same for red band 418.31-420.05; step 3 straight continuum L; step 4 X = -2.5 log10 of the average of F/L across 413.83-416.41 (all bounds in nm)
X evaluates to 0.013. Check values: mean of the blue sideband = 18.5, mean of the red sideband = 18.5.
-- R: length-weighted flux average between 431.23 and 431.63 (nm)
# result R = 20.2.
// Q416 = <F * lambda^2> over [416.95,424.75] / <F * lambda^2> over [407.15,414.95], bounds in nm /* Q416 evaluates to 1.05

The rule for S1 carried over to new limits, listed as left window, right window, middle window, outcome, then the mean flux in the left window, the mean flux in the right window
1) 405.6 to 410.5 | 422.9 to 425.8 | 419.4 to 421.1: 0.07 mag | 18.1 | 19.9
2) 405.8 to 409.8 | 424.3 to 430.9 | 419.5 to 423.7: -0.02 mag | 18.5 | 18.4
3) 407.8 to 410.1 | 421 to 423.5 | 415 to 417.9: 0.07 mag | 19.2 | 18.9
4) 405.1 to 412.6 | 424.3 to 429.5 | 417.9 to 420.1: 0.04 mag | 18.4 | 19.2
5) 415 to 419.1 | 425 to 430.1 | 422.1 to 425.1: -0.07 mag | 18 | 18.8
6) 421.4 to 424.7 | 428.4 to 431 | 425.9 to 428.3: -0.10 mag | 19.4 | 16.5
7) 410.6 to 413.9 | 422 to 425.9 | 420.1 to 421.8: 0.04 mag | 18.9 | 19.5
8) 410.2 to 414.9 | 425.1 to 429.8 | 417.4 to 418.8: 0.06 mag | 18.7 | 18.9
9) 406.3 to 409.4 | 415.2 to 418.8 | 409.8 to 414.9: -0.02 mag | 18.7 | 17.9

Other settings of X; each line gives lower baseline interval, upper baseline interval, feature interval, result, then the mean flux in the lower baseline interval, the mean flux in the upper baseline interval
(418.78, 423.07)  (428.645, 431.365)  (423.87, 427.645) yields -0.14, 18.6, 16.5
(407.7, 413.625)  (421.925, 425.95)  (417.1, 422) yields 0.05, 18.8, 19.5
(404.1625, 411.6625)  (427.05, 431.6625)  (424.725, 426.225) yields -0.10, 18.2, 17.5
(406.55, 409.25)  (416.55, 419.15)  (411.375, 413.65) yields -0.04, 18.8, 18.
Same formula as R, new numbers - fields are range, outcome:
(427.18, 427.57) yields 17.4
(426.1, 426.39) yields 20.6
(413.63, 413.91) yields 19.2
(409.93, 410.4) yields 16.9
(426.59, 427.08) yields 19.8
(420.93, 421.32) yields 18.8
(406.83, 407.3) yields 18.5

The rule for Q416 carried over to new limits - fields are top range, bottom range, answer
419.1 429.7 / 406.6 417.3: 1.09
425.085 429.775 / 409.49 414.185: 1.09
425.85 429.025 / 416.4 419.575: 1.10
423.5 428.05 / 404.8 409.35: 1.18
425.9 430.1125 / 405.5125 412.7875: 1.11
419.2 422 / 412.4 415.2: 1.03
